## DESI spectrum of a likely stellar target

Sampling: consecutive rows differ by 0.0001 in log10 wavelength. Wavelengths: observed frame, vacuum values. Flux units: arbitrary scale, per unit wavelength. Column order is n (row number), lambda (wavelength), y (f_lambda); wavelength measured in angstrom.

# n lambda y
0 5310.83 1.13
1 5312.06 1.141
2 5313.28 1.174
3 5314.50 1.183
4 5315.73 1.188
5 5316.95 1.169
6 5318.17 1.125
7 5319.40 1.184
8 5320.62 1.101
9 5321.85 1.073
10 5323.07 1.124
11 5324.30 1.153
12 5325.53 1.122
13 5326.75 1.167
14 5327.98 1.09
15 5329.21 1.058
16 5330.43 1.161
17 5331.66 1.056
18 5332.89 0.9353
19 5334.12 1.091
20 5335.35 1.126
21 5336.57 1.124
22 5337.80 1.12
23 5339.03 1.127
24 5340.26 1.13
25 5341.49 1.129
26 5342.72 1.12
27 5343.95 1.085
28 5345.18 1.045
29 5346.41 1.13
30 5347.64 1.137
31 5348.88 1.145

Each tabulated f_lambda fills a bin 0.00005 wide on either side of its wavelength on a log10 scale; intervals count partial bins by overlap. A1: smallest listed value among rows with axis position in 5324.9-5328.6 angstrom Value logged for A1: 1.09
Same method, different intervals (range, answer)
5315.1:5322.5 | 1.073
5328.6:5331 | 1.058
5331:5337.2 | 0.9353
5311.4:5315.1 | 1.141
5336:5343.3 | 1.12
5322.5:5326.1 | 1.122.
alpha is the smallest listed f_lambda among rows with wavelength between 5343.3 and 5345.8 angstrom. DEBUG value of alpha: 1.045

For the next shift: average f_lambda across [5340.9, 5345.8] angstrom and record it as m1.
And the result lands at 1.1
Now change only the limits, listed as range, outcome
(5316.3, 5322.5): 1.13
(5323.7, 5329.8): 1.12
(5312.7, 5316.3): 1.18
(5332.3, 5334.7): 1.01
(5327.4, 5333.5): 1.06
